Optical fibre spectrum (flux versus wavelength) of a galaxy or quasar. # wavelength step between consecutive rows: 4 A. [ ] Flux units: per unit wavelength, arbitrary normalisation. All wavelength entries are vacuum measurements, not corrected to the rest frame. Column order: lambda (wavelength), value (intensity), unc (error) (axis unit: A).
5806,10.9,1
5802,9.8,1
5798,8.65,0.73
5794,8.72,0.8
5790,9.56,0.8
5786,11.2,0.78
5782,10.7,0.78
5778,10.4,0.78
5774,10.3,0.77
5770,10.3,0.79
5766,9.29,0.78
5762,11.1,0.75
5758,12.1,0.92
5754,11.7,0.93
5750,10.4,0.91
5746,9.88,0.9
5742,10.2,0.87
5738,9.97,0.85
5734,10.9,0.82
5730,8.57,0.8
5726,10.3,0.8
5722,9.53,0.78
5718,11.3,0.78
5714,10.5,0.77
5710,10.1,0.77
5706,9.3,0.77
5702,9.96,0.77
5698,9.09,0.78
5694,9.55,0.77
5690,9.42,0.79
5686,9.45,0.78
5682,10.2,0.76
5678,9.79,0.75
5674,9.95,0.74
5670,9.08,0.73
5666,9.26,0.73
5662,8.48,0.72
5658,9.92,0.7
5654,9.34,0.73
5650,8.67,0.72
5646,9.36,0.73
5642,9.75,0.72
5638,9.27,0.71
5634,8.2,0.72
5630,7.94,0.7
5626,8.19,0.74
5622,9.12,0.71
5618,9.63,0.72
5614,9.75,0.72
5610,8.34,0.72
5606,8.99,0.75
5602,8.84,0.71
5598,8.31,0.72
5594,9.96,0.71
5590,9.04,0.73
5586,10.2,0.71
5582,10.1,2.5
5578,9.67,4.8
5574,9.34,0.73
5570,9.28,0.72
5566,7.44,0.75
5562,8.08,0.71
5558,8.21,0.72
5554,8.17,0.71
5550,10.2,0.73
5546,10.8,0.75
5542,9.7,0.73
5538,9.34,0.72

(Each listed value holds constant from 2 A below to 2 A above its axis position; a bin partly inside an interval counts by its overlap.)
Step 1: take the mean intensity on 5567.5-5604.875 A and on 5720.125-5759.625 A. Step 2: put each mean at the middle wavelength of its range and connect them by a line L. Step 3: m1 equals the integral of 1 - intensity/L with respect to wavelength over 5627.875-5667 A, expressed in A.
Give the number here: 3.0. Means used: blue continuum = 9.38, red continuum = 10.3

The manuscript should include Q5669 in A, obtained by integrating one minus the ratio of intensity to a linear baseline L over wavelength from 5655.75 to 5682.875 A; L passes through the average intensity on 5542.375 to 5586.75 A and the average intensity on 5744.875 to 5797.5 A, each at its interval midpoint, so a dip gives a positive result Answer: 0.88 A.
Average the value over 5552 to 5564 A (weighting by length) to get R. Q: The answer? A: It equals 8.15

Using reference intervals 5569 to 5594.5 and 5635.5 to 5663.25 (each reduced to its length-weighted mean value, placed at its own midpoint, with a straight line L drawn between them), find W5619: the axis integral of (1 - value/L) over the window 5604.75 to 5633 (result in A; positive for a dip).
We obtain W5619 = 1.8 A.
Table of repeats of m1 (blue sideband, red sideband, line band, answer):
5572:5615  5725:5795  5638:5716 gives 2.36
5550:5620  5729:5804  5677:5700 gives 0.34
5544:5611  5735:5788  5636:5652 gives 0.65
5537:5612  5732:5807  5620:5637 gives 1.90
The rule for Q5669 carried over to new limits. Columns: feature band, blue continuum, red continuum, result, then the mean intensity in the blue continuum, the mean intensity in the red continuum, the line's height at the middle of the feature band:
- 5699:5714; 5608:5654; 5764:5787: -0.3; 8.95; 10.3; 9.67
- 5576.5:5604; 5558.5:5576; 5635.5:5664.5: -2.3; 8.51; 9.24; 8.71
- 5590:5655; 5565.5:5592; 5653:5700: 3.1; 9.4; 9.46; 9.43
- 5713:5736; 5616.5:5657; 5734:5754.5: -0.1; 8.96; 10.4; 10.1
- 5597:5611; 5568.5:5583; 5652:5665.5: 1.2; 9.57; 9.25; 9.46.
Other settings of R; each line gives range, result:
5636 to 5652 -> 9.26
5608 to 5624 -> 9.21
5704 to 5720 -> 10.3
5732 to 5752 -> 10.3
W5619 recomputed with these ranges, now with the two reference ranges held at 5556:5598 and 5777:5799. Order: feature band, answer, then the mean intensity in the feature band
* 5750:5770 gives -2.3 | 10.9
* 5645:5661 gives 0.2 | 9.27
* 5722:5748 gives -0.6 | 9.94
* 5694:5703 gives 0.1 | 9.48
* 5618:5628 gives 0.5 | 8.85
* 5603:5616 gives 0.3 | 9.01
